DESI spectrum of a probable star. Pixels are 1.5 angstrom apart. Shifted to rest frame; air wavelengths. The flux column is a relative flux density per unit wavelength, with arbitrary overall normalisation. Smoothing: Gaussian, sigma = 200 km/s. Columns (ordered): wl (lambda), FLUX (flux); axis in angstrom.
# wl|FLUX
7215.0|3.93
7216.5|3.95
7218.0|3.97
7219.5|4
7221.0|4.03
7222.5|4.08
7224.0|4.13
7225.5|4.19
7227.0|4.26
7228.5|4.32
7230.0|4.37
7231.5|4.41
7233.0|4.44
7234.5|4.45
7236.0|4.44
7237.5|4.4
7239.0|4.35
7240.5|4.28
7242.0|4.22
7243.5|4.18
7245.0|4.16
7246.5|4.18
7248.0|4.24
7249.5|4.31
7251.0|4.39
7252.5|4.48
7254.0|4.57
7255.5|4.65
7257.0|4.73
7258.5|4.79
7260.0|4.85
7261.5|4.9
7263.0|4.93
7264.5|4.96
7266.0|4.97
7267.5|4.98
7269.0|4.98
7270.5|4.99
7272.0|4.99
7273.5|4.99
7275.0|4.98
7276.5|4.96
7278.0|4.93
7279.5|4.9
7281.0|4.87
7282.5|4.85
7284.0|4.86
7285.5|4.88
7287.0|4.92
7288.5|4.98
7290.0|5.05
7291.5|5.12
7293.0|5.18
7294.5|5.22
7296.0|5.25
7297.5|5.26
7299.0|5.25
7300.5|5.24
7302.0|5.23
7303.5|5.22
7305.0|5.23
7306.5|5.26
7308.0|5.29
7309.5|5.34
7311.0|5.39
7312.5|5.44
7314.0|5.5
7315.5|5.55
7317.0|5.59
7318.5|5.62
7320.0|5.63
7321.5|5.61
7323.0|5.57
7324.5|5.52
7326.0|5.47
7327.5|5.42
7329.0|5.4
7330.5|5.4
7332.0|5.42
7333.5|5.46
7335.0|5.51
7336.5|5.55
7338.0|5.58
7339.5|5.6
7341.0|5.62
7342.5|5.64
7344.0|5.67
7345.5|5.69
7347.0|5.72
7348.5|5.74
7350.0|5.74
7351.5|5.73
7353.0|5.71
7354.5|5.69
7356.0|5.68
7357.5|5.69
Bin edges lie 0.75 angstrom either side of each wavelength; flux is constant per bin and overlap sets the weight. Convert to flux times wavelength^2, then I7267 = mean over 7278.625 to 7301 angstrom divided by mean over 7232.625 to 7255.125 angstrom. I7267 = 1.18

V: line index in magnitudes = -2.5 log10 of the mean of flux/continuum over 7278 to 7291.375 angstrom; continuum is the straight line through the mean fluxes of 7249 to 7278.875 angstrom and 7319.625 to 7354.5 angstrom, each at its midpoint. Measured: 0.02 mag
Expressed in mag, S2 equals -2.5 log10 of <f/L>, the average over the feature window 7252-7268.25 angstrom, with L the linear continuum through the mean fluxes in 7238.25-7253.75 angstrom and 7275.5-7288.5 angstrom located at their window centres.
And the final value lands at -0.064 mag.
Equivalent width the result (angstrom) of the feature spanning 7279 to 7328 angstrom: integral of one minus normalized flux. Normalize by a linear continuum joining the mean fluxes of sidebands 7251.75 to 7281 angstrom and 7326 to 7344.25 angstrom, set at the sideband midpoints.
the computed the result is -0.4 angstrom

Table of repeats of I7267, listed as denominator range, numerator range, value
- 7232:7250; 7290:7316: 1.25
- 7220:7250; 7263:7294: 1.18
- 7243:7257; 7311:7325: 1.29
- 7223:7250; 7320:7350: 1.33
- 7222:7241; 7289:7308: 1.23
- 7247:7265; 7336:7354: 1.25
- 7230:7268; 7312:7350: 1.26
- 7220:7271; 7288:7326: 1.21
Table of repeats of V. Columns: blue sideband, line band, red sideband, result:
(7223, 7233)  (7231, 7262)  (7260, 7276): 0.04 mag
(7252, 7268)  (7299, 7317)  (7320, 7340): -0.01 mag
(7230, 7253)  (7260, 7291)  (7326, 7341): -0.04 mag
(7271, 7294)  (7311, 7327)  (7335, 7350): -0.03 mag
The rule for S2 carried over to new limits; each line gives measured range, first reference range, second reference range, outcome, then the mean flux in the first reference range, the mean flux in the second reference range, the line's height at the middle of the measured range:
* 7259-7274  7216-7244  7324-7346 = -0.06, 4.24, 5.53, 4.69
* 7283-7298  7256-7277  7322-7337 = 0.01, 4.92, 5.47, 5.13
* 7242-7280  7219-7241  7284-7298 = 0.00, 4.28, 5.08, 4.69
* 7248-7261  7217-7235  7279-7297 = 0.00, 4.21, 5.01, 4.58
